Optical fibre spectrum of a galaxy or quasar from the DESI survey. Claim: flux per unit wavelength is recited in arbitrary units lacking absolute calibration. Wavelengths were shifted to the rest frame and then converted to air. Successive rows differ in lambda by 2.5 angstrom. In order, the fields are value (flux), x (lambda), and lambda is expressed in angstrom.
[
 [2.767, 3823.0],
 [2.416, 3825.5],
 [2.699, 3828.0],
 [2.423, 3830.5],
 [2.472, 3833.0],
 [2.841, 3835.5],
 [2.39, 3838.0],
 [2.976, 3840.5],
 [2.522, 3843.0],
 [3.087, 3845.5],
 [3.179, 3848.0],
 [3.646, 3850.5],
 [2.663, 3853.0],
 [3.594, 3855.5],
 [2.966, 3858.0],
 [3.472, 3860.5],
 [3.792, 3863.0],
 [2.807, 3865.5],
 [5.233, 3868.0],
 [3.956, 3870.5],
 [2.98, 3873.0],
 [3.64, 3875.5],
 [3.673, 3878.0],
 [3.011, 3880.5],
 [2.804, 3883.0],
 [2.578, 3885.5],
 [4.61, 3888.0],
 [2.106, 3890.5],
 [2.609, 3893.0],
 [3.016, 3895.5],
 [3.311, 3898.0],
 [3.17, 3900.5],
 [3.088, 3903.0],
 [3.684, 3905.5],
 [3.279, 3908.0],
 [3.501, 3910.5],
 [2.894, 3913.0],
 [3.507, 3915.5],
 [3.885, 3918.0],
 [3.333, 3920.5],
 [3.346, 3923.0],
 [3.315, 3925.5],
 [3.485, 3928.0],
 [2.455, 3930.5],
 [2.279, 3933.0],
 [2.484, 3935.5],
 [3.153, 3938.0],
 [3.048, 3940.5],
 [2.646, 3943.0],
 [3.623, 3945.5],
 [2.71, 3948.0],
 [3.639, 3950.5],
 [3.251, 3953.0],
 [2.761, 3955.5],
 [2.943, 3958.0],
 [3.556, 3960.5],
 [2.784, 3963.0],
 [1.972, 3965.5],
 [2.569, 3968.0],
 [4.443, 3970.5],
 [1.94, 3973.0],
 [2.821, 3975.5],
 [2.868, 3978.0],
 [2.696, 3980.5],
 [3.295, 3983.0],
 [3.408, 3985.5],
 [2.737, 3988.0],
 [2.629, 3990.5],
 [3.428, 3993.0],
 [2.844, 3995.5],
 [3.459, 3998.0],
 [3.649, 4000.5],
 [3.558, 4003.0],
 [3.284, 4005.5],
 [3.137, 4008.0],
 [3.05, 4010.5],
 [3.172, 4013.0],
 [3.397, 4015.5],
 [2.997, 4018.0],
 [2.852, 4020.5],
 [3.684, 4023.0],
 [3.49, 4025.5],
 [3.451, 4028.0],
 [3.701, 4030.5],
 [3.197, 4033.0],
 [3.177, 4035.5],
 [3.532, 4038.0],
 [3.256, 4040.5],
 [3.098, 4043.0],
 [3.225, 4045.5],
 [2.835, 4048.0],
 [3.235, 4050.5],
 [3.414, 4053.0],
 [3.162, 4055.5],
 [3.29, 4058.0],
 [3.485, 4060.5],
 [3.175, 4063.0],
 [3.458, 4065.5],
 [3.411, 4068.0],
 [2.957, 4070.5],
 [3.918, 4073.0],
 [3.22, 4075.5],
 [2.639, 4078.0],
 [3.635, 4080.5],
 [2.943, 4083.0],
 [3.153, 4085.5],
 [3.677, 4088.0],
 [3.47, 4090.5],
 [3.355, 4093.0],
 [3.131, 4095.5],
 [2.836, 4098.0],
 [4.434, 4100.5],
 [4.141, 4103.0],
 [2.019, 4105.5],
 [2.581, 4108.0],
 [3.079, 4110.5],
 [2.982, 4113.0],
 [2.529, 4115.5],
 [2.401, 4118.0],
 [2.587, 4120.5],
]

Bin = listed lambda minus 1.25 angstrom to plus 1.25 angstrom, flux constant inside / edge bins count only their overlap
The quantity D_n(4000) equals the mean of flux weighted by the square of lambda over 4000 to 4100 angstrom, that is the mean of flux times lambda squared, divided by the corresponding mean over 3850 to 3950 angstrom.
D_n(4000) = 1.10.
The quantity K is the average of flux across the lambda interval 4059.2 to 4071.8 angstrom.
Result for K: 3.3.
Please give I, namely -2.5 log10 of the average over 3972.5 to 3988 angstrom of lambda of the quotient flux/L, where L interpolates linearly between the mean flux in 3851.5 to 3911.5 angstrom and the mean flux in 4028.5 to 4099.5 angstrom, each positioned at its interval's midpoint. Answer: 0.15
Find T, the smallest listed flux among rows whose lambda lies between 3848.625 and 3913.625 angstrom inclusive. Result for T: 2.106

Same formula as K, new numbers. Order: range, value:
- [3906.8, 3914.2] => 3.23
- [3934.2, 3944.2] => 2.83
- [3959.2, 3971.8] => 3.06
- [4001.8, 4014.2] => 3.24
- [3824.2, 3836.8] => 2.57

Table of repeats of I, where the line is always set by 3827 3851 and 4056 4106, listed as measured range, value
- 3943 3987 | 0.03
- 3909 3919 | -0.16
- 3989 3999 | 0.02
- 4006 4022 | 0.02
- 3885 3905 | -0.06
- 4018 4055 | -0.02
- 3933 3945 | 0.07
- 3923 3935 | 0.03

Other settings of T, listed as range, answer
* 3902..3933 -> 2.279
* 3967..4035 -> 1.94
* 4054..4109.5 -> 2.019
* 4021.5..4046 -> 3.098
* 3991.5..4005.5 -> 2.844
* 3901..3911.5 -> 3.088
